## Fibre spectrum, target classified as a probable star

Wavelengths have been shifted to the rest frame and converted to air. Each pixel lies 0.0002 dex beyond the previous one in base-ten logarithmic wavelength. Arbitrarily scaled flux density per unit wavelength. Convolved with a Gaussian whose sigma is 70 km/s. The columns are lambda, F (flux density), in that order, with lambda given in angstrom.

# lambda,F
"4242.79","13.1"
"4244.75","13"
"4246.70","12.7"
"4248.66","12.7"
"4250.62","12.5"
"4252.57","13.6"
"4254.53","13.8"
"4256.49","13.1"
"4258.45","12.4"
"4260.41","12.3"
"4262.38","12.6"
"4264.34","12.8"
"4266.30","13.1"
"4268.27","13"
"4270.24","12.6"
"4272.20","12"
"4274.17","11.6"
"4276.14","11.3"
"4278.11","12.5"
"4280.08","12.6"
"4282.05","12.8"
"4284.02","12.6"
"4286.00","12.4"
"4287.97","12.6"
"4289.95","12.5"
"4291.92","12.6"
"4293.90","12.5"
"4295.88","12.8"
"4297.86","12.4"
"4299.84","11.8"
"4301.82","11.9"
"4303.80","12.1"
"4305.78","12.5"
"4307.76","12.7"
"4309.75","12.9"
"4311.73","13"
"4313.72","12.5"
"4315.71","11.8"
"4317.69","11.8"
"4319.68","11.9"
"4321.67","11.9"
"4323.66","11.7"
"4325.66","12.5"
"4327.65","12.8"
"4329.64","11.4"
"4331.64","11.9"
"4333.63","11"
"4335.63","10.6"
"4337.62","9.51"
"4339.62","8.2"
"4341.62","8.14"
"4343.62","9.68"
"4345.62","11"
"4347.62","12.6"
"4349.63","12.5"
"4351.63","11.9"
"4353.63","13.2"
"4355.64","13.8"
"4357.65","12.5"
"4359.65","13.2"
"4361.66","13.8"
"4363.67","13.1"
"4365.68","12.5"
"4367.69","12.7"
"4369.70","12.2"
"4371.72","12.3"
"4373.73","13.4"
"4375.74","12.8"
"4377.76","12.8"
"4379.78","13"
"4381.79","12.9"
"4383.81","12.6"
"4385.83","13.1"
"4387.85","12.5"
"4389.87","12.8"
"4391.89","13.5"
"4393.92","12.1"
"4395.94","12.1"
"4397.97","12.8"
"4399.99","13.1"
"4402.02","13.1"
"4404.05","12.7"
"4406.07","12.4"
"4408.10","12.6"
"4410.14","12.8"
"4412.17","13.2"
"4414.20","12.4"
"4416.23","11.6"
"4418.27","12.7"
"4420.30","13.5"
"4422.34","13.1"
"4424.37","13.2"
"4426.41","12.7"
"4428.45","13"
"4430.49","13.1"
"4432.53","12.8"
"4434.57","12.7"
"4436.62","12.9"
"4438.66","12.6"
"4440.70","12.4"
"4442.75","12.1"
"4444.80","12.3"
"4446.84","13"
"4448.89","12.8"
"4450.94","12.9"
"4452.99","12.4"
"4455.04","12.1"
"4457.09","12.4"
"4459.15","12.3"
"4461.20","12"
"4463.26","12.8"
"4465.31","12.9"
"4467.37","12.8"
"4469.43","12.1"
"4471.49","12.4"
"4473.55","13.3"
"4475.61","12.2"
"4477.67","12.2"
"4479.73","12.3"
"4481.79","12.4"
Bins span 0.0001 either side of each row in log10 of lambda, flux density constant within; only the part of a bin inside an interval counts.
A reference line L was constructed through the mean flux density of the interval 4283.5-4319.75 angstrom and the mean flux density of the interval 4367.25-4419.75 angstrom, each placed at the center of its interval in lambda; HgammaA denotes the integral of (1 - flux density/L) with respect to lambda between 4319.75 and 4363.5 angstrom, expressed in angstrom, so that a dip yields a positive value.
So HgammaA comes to 3.1 angstrom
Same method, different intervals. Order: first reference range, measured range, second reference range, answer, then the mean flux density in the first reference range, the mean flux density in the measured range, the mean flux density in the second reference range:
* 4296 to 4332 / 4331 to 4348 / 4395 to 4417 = 3.0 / 12.2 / 10.2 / 12.6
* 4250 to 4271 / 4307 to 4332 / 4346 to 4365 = 1.3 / 12.9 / 12.2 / 12.9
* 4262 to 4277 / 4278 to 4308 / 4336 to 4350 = -2.0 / 12.4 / 12.5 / 10.1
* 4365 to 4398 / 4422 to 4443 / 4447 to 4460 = -0.4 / 12.7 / 12.8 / 12.5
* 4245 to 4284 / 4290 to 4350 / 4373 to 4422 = 4.7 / 12.6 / 11.7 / 12.8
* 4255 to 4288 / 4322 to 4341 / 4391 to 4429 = 2.4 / 12.5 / 11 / 12.8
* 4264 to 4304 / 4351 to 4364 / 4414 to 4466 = -0.6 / 12.4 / 13.1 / 12.6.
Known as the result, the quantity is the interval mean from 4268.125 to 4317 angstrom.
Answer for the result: 12.4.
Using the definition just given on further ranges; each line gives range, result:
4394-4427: 12.7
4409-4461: 12.7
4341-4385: 12.4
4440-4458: 12.5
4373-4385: 12.9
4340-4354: 11.1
